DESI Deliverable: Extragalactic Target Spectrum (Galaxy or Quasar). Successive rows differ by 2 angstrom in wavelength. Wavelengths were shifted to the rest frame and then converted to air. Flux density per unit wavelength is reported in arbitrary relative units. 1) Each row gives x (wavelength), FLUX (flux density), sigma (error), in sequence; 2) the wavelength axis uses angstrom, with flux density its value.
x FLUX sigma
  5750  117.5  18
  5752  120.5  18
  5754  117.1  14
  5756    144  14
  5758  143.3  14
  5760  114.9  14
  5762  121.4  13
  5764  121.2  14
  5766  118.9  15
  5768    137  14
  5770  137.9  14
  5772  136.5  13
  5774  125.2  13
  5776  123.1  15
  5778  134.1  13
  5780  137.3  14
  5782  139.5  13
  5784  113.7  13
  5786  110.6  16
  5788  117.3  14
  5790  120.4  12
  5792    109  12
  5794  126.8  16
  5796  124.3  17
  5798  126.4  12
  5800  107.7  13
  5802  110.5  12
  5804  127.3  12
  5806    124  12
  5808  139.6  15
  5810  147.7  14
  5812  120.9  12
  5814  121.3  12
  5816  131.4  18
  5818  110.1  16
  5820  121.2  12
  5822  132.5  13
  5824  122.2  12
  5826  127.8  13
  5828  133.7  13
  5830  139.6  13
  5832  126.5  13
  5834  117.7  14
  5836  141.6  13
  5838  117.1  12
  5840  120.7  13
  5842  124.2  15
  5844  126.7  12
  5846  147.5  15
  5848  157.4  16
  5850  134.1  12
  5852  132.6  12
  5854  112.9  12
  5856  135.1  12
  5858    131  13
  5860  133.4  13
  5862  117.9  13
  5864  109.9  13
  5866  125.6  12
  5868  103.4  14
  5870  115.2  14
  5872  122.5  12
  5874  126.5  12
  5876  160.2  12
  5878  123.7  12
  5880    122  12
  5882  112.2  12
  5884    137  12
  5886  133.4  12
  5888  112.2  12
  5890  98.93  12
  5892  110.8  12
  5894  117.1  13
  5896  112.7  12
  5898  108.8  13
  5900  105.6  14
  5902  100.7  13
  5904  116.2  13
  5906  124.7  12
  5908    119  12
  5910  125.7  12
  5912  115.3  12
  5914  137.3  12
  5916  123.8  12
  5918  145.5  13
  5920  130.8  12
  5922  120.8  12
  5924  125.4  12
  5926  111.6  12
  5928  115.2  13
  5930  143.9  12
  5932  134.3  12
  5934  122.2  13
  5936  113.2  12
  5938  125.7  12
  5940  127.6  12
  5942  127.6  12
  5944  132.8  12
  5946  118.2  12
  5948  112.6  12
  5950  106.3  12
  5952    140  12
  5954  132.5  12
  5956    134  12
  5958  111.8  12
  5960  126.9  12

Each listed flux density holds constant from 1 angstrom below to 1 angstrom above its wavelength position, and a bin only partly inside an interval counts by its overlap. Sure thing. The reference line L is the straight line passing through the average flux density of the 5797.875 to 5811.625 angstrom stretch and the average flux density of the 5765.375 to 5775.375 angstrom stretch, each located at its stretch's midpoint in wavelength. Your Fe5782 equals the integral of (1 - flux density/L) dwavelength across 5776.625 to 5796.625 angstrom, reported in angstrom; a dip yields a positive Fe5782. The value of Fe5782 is 0.9 angstrom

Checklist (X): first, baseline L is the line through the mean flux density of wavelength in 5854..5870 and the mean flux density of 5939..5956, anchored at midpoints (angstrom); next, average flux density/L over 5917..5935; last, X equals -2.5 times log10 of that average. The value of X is -0.03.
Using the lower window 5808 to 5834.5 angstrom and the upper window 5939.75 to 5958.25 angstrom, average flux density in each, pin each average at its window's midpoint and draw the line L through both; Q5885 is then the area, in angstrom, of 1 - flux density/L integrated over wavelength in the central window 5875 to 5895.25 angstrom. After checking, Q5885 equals 0.6 angstrom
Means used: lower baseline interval 128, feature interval 123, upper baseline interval 125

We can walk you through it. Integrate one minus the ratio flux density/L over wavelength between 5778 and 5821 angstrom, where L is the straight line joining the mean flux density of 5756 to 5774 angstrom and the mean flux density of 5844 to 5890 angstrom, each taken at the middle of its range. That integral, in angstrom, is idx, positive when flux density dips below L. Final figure 1.73 angstrom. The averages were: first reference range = 130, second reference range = 127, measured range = 123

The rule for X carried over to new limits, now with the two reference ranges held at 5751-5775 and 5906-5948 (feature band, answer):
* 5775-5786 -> 0.00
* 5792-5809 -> 0.04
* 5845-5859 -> -0.08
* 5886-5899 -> 0.13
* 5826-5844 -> -0.01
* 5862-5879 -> 0.03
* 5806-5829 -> -0.01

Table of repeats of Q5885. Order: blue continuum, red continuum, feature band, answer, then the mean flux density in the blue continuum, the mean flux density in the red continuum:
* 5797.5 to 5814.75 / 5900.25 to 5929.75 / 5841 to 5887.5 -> -1.6 angstrom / 125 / 122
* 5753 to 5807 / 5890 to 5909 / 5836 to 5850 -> -1.8 angstrom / 125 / 112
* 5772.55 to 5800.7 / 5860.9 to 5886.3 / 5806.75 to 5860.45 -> -2.8 angstrom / 123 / 124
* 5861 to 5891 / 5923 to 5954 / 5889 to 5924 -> 1.2 angstrom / 121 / 124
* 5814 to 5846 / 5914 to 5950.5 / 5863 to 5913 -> 2.9 angstrom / 127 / 125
